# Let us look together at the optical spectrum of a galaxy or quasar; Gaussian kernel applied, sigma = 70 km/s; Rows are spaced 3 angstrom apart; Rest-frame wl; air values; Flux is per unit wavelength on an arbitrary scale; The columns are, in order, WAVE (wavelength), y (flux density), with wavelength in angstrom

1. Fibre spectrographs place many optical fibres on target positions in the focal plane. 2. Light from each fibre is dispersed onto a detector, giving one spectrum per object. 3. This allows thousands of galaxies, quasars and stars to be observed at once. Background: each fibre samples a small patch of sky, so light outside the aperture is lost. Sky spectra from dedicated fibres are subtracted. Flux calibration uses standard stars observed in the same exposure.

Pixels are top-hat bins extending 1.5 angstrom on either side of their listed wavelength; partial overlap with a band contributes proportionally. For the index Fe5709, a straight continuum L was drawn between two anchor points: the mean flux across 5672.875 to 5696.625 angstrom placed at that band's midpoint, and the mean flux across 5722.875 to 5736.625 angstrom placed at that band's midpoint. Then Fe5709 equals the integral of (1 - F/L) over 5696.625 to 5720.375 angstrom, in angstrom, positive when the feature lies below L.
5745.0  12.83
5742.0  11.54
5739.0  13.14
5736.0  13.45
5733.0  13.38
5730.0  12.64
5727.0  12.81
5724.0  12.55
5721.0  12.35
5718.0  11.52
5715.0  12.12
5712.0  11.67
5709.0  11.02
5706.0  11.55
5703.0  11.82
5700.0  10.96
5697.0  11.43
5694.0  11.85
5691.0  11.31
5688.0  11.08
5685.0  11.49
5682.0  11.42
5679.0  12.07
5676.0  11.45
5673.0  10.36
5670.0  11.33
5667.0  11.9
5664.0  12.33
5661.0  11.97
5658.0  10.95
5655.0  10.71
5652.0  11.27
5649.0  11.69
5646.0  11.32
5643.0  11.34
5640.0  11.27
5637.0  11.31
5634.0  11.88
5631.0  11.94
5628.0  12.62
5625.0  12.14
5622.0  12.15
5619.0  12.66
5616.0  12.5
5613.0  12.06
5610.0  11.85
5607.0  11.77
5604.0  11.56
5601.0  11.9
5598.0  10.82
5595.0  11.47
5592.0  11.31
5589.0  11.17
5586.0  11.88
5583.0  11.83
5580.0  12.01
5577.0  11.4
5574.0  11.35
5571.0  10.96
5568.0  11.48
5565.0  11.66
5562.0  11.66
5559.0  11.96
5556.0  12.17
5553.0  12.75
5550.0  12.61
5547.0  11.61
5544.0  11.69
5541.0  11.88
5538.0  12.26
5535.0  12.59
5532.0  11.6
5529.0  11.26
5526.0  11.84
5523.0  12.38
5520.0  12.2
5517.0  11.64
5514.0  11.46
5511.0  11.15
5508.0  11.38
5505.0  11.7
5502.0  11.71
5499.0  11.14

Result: 1.3 angstrom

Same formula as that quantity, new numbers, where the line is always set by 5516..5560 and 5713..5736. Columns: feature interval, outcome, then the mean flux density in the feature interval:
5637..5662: 2.1 angstrom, 11.3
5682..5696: 1.1 angstrom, 11.4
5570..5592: 1.2 angstrom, 11.5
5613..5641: 0.5 angstrom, 12.1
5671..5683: 1.0 angstrom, 11.3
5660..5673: 0.7 angstrom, 11.7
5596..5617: 0.8 angstrom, 11.8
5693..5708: 1.2 angstrom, 11.5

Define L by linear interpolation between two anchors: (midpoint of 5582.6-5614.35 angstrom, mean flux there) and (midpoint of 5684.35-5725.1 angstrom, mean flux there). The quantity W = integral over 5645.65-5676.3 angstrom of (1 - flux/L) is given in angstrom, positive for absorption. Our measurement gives 0.6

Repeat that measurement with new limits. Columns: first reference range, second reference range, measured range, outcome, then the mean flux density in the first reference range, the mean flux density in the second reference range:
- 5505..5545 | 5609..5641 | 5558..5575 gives 0.6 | 11.8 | 12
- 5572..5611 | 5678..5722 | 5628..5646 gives -0.1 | 11.6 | 11.6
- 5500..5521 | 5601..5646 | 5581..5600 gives 0.6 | 11.6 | 11.9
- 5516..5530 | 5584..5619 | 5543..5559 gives -0.5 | 11.9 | 11.7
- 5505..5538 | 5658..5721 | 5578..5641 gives -0.9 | 11.8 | 11.5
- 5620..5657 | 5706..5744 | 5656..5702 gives 1.9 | 11.6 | 12.3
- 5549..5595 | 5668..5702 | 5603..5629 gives -1.3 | 11.7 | 11.4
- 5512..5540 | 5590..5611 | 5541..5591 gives -0.3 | 11.9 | 11.5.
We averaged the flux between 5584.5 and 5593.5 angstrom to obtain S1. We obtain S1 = 11.5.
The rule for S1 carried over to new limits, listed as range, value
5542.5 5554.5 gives 12.2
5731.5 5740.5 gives 13.3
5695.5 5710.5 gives 11.4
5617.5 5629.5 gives 12.4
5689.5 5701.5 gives 11.4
